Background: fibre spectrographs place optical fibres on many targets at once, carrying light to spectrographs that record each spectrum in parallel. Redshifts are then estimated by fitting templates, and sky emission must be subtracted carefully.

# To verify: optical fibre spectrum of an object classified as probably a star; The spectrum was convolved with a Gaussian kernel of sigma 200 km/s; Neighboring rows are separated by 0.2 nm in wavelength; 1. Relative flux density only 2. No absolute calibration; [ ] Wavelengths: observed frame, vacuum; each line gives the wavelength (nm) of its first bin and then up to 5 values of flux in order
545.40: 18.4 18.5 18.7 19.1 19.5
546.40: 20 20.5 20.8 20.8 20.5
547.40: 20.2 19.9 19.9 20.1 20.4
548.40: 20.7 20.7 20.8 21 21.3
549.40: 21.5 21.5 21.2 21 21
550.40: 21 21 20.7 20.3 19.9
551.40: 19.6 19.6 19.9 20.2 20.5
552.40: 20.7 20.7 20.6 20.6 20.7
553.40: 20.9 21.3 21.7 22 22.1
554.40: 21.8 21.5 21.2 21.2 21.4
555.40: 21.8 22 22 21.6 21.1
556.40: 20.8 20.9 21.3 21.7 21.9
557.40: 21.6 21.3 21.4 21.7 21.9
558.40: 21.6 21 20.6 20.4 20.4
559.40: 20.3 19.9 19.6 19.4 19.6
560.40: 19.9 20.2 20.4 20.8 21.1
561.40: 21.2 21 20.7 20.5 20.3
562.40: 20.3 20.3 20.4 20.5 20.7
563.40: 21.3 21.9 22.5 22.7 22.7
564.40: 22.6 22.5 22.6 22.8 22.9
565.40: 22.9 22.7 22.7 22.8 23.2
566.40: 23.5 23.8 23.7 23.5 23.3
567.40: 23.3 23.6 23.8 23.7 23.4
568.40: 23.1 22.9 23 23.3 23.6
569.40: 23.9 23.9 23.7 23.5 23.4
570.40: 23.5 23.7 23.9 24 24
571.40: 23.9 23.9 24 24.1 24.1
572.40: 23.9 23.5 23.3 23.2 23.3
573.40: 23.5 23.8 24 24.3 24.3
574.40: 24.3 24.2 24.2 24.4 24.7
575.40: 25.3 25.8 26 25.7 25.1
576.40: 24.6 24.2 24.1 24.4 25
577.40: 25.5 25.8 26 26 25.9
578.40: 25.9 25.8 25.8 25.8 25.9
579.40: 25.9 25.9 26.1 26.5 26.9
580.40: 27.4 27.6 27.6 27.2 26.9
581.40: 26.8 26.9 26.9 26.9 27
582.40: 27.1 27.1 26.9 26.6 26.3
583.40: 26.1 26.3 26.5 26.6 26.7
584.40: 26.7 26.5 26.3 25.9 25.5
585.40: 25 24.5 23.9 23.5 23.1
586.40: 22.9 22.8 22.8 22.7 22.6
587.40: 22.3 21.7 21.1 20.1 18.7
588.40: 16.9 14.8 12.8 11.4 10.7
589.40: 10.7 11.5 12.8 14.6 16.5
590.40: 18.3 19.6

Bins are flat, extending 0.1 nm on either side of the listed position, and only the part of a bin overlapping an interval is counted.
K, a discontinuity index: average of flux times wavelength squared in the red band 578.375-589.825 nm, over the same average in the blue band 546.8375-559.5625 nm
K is 1.3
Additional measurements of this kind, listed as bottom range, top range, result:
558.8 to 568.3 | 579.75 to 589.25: 1.19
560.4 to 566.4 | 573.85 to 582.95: 1.26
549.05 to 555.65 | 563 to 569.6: 1.15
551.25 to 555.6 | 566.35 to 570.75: 1.18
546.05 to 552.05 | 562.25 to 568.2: 1.16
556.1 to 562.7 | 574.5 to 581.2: 1.32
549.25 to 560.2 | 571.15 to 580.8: 1.28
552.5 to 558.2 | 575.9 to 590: 1.22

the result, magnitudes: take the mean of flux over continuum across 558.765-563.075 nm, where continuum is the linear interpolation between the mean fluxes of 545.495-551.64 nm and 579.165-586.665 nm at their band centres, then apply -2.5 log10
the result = 0.11 mag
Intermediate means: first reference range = 20.4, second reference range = 26.1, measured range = 20.4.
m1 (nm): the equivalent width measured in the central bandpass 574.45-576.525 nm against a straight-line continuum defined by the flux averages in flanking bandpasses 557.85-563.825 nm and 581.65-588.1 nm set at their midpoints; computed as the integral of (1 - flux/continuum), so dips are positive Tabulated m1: -0.15 nm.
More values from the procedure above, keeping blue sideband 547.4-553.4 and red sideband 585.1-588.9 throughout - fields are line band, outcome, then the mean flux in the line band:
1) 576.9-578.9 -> -0.41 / 25.6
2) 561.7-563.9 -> 0.00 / 20.9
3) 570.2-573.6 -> -0.42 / 23.7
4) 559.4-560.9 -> 0.07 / 19.9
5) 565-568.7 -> -0.40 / 23.3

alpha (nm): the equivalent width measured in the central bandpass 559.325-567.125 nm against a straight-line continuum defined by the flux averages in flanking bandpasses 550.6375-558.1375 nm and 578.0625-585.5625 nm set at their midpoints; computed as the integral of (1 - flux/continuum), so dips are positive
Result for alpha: 0.44 nm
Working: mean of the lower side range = 21.1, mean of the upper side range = 26.5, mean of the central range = 21.6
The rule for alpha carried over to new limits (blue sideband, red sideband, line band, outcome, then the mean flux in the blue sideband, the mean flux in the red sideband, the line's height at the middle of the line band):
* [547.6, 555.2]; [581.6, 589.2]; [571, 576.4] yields -0.41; 20.8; 23.4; 22.5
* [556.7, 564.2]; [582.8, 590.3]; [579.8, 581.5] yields -0.47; 20.9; 21.3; 21.2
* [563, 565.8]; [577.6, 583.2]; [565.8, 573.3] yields 0.03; 22.3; 26.5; 23.7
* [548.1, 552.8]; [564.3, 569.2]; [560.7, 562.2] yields 0.11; 20.7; 23.2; 22.3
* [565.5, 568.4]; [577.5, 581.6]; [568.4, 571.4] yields 0.06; 23.3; 26.4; 24.1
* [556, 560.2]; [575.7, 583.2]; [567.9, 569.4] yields 0.01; 20.9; 26.2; 23.5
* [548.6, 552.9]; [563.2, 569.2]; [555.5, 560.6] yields 0.19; 20.7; 23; 21.8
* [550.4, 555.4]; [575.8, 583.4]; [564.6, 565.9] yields 0.03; 20.9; 26.2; 23.3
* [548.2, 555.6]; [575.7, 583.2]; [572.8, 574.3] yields 0.08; 20.9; 26.2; 25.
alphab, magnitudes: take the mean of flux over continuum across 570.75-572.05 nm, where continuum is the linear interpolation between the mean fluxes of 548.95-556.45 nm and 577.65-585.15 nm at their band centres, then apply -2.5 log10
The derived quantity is 0.03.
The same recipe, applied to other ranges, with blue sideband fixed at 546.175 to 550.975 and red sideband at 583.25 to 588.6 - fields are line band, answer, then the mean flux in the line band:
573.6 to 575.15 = -0.070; 24.2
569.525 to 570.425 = -0.059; 23.6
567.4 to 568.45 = -0.063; 23.5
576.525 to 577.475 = -0.078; 24.6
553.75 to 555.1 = -0.026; 21.6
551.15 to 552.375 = 0.049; 20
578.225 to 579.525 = -0.124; 25.9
